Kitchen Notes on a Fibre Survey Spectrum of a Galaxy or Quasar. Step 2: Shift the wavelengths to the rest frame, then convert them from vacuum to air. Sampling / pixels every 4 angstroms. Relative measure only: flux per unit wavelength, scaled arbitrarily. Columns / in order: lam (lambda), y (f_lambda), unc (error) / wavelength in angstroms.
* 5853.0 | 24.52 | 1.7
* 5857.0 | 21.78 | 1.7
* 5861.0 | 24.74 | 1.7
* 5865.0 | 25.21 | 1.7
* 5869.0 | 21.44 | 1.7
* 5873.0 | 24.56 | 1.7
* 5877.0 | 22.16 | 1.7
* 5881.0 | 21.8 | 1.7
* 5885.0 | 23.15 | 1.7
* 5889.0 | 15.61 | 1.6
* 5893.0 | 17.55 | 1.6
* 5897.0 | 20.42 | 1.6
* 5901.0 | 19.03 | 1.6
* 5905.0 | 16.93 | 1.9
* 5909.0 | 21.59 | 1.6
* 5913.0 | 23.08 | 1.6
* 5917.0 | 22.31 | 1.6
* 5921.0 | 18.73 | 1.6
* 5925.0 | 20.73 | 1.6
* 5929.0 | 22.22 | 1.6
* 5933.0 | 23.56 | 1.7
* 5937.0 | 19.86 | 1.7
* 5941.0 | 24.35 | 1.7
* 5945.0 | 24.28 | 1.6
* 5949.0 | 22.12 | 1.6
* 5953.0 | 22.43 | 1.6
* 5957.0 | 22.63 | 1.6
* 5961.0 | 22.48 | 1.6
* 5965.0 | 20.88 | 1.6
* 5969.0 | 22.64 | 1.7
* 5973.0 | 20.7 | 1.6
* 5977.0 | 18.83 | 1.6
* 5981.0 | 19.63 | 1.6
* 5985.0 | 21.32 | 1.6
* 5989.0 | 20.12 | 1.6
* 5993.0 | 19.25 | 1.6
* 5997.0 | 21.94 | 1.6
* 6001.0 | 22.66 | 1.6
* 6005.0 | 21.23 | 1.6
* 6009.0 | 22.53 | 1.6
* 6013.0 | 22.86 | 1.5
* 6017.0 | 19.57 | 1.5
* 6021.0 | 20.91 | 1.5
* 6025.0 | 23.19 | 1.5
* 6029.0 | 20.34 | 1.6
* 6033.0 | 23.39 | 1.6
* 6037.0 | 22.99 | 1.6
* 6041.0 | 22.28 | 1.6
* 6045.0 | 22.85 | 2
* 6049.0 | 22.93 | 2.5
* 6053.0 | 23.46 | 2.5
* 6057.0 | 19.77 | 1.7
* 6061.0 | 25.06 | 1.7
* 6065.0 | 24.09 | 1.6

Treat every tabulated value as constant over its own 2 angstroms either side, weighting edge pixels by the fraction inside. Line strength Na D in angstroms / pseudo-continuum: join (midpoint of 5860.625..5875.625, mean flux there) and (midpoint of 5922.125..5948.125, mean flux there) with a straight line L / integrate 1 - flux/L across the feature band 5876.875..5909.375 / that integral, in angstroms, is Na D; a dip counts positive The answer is 5.2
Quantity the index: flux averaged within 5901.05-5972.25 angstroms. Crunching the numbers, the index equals 21.7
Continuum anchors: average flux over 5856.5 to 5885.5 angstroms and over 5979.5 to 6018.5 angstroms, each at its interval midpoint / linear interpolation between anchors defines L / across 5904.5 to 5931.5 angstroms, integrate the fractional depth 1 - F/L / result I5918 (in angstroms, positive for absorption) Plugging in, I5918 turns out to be 1.6 angstroms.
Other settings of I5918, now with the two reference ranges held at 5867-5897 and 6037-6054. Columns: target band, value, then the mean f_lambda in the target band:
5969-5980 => 0.9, 20.3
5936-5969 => -1.1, 22.5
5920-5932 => 0.2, 21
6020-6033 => 0.5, 21.8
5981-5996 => 1.3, 20.3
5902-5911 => 0.8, 19.2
